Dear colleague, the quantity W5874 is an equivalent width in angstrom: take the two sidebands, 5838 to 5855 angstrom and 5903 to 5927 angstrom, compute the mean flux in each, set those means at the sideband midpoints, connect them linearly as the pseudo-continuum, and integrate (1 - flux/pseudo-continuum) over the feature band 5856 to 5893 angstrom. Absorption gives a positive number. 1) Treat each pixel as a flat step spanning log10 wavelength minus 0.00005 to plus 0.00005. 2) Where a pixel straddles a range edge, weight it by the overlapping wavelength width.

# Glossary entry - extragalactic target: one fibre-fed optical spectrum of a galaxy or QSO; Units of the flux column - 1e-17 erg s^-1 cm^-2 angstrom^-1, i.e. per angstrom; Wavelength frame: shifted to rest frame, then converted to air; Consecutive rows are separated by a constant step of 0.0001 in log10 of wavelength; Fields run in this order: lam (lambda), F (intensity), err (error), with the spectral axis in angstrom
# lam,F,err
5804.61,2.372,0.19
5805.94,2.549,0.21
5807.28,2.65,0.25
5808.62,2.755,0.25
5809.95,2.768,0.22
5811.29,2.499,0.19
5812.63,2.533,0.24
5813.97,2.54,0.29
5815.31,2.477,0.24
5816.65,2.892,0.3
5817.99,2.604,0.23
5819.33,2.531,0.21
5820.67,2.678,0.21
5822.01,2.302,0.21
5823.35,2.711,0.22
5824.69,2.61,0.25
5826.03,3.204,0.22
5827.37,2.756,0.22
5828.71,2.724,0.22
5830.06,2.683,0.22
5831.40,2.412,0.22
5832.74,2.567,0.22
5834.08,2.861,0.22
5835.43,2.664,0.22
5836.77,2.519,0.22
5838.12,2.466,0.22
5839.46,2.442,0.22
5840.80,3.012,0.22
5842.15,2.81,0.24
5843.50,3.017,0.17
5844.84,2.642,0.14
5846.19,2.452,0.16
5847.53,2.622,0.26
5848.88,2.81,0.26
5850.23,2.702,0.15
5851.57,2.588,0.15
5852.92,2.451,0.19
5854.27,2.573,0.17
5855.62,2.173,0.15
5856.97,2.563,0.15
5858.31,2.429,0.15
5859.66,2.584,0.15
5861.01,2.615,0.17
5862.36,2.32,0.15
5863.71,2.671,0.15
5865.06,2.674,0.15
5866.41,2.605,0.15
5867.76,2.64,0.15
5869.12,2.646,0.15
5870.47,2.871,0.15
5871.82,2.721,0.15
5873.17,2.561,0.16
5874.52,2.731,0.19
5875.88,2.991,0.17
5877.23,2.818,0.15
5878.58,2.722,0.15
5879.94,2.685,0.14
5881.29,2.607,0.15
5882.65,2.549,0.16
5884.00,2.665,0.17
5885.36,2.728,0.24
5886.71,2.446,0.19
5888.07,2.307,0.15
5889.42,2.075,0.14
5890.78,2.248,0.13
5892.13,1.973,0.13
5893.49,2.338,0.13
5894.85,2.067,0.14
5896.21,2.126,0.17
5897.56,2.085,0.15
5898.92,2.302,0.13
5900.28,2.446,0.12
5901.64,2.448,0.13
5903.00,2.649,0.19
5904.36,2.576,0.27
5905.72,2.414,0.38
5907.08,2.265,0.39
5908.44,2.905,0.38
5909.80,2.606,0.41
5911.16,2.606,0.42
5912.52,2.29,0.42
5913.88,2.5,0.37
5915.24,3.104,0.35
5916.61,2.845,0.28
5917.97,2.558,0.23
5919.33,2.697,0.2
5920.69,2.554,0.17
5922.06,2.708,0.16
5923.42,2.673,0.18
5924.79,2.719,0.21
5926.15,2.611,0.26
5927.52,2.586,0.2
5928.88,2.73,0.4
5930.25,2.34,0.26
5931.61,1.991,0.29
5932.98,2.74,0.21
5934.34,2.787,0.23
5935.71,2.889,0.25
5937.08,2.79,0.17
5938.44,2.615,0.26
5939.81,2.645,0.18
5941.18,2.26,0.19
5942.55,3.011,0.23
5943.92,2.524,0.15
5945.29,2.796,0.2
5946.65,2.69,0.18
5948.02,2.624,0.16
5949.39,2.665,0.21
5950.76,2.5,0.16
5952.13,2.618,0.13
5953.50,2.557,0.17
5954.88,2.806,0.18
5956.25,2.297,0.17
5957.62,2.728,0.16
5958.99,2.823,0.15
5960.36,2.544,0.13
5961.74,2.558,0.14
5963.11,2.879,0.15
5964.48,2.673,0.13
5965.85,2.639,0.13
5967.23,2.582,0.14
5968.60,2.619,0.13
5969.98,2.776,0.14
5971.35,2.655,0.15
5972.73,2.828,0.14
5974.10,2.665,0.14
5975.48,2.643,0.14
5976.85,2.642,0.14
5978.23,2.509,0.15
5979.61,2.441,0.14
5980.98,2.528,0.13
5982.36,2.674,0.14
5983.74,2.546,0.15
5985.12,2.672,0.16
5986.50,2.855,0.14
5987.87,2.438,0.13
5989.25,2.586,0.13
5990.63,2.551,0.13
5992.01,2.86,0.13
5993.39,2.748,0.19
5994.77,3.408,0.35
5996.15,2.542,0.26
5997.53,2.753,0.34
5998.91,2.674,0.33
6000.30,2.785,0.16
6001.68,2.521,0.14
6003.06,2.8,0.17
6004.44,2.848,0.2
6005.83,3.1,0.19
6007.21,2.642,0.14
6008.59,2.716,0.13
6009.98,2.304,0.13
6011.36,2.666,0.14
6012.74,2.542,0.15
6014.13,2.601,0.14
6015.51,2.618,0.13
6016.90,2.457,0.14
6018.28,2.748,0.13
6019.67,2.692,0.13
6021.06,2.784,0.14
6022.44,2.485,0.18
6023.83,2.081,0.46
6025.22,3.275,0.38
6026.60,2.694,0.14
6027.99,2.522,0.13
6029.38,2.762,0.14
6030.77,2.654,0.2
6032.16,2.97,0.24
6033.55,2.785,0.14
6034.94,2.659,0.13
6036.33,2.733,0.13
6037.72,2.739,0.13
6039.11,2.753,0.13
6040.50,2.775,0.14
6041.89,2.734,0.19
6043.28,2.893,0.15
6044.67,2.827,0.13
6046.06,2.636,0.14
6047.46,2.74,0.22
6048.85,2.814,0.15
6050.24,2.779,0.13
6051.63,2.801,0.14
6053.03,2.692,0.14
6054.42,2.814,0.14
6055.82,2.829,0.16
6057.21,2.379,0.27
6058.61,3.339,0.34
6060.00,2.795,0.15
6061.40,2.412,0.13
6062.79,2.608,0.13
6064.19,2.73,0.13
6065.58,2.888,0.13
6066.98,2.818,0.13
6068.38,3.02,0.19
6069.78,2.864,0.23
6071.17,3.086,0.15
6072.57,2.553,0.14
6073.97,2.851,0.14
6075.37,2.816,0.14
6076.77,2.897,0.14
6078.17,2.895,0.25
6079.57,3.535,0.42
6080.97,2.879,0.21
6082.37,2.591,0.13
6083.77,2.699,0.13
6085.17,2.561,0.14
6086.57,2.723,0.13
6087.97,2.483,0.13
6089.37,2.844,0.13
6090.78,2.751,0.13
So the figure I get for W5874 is 1.1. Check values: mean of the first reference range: 2.67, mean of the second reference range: 2.63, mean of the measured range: 2.57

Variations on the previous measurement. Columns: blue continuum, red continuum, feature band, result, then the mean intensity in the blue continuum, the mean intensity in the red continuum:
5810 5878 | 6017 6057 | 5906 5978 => 1.2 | 2.64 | 2.73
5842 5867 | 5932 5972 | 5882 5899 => 2.1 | 2.59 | 2.66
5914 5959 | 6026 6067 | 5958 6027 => 0.7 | 2.65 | 2.75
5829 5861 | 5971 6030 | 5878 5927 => 2.4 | 2.61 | 2.67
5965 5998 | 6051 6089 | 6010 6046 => 0.7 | 2.67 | 2.8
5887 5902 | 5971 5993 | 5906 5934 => -3.1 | 2.22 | 2.63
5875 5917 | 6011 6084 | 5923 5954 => -0.7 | 2.49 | 2.76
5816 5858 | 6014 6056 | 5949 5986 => 0.9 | 2.64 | 2.72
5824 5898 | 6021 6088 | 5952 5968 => 0.2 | 2.58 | 2.77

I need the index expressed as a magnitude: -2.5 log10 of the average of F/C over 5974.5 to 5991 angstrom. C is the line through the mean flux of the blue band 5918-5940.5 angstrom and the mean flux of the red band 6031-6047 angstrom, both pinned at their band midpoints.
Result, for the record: 0.04 mag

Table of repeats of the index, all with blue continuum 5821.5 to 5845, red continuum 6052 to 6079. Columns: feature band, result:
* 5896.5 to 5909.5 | 0.12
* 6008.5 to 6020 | 0.08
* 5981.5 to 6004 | 0.02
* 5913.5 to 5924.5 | 0.01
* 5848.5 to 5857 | 0.07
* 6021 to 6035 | 0.04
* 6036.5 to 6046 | 0.01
